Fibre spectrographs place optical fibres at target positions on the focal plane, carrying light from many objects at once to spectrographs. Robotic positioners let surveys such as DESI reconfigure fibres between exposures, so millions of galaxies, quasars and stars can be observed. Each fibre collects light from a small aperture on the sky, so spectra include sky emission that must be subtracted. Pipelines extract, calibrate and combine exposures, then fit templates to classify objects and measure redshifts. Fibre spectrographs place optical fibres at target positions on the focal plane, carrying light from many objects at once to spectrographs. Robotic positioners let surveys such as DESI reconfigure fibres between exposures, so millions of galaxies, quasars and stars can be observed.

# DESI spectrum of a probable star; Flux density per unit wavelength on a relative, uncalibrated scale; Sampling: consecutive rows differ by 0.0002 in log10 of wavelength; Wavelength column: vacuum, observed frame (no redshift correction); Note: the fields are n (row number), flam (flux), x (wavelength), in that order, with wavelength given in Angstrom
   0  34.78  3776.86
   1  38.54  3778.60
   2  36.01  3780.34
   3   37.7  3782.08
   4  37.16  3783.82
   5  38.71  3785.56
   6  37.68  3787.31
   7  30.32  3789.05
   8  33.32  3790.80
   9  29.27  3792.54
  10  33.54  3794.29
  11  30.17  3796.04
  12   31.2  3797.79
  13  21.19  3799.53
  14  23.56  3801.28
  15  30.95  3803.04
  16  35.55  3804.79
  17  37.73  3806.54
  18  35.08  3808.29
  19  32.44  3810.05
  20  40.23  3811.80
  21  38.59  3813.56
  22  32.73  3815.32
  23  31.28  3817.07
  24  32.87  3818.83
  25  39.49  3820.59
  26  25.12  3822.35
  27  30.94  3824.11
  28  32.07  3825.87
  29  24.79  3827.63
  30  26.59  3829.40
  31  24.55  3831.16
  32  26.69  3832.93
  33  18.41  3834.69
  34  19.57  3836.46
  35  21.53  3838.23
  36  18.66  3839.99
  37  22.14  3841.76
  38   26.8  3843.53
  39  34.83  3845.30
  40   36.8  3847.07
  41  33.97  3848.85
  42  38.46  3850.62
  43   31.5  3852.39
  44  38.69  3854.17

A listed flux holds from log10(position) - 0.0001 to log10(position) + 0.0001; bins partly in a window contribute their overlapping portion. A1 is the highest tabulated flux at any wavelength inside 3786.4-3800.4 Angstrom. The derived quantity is 37.68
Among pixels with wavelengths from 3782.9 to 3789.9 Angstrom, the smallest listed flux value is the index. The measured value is 30.32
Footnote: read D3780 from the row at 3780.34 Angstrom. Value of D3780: 36.01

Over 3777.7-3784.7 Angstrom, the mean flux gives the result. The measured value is 37.4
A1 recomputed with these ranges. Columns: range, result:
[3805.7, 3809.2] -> 37.73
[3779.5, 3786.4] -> 38.71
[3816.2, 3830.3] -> 39.49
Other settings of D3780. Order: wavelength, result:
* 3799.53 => 21.19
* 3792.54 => 29.27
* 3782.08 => 37.7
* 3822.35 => 25.12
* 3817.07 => 31.28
